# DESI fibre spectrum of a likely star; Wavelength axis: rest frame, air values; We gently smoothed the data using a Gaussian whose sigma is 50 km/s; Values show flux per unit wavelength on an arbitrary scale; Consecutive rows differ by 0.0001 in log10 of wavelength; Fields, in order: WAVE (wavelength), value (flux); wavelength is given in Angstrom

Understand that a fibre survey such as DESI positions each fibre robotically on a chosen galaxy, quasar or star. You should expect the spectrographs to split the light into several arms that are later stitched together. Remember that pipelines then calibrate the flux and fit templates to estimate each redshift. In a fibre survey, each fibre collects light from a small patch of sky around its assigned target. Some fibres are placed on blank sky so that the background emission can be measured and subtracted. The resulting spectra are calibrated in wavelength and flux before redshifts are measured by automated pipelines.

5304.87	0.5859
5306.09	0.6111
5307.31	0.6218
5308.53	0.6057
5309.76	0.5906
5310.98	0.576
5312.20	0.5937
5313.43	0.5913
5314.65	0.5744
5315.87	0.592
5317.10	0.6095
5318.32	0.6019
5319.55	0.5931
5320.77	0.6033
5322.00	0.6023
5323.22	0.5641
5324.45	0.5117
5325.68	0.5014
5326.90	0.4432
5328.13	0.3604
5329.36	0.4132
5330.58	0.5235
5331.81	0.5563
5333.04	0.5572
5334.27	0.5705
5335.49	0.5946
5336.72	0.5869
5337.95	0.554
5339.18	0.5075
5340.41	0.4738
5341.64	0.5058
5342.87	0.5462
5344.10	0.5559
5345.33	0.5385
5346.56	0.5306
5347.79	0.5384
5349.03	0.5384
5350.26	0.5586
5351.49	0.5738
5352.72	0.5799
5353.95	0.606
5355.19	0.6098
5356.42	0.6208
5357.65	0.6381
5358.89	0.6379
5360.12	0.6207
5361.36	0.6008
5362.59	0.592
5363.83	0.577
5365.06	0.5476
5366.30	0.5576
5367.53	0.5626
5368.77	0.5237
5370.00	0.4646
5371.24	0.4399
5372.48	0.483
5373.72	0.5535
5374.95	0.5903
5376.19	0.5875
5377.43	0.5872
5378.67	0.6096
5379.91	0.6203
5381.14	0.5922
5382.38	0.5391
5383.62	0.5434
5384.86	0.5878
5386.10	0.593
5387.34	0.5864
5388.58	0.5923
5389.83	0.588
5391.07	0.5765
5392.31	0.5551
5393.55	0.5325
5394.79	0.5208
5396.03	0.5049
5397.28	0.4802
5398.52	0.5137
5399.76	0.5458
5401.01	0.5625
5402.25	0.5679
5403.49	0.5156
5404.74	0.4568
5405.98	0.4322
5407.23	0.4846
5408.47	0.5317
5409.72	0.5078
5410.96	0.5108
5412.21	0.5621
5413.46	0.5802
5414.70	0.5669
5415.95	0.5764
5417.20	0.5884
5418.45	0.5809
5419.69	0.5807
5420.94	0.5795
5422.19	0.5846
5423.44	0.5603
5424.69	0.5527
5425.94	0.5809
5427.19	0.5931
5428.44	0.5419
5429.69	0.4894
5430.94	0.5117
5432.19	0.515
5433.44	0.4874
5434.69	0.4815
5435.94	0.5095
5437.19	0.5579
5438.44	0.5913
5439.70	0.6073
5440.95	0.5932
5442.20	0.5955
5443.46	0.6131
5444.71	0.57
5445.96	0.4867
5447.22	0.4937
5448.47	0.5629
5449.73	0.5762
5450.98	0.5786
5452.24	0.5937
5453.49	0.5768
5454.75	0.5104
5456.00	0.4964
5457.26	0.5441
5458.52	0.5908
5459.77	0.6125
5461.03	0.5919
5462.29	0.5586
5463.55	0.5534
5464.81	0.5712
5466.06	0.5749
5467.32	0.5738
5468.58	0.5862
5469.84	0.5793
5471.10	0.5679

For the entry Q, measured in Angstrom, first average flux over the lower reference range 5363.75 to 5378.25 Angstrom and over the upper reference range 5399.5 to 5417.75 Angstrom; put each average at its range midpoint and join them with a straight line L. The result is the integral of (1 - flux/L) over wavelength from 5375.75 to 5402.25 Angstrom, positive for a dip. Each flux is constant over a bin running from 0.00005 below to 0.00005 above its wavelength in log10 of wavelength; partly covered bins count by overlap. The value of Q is -1.3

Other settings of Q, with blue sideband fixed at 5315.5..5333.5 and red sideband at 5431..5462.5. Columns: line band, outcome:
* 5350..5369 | -1.7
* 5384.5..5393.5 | -0.6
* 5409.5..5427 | -0.5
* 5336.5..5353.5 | -0.1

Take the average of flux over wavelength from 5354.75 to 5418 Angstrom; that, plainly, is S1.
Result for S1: 0.555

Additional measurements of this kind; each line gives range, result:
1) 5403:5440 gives 0.54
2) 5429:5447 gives 0.542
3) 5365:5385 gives 0.552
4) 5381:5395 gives 0.568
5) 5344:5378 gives 0.565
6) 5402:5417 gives 0.525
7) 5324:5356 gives 0.533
